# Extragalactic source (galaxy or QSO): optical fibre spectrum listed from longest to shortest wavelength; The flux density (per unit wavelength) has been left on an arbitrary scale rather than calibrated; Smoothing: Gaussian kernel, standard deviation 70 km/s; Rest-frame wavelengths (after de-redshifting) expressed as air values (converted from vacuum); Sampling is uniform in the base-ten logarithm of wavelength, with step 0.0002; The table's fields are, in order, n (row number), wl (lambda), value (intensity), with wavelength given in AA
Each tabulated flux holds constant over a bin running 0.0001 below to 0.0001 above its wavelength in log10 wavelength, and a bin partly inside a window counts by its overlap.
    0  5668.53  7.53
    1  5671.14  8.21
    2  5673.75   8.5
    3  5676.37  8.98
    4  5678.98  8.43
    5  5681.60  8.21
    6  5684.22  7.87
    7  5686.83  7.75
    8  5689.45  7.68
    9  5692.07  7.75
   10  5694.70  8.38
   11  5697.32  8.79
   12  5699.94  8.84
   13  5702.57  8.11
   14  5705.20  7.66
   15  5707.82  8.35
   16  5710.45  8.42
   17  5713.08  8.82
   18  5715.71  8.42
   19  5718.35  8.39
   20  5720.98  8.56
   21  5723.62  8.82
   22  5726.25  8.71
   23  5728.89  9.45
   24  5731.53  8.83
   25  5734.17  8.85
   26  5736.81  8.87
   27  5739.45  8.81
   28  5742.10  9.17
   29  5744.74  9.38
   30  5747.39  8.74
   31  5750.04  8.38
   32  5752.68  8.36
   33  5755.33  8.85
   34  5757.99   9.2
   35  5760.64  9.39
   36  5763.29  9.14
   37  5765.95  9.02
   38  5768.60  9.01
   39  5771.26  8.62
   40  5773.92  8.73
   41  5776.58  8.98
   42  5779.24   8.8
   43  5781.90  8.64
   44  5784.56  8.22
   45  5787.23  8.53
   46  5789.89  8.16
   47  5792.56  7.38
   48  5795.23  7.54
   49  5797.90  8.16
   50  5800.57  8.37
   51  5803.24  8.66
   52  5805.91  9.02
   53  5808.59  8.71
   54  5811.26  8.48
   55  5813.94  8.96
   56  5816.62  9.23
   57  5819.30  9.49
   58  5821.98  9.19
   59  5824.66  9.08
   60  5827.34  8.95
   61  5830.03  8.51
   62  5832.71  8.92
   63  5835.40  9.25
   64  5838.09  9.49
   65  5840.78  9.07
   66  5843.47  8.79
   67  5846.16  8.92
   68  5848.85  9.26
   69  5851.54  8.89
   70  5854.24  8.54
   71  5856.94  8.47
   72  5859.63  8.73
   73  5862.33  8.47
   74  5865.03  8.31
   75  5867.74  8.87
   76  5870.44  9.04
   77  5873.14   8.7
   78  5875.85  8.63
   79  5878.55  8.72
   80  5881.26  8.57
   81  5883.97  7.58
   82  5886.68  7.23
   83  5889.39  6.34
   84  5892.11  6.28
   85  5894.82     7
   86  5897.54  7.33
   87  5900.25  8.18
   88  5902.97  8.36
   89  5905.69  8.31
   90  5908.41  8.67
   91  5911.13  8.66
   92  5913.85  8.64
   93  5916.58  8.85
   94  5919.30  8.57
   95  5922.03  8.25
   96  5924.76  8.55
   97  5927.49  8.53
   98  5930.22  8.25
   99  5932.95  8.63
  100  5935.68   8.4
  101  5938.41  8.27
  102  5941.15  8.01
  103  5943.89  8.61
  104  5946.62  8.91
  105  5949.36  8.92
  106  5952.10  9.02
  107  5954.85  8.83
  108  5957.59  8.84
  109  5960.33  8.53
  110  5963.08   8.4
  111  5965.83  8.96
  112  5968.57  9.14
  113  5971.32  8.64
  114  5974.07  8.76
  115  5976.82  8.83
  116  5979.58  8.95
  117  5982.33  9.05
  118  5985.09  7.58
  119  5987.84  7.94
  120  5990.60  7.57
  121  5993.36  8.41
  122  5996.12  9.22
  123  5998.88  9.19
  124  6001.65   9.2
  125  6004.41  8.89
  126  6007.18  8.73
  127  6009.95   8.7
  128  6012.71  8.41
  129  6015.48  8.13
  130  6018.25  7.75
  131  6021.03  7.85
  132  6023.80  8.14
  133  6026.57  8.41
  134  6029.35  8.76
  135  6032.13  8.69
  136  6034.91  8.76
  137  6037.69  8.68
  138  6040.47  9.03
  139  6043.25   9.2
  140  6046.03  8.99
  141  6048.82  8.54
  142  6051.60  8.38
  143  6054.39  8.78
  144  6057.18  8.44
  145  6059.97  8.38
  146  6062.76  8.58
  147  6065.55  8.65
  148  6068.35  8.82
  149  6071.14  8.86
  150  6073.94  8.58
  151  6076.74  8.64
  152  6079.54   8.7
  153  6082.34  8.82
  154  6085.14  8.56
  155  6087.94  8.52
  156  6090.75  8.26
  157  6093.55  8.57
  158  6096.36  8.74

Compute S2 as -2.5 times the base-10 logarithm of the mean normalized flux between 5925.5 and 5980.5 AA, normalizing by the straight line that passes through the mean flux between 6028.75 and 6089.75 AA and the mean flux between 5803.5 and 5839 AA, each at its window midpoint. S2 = 0.02 mag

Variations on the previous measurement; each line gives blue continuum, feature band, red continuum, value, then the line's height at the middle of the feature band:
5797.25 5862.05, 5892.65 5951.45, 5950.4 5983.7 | 0.06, 8.85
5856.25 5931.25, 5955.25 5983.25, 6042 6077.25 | -0.05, 8.43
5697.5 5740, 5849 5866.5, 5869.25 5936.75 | -0.04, 8.28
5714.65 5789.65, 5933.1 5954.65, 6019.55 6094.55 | 0.01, 8.69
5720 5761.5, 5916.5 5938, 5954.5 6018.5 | 0.03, 8.69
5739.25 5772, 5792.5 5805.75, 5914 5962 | 0.09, 8.85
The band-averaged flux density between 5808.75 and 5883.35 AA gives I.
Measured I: 8.86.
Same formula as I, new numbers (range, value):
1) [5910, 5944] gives 8.47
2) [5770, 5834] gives 8.64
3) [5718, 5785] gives 8.86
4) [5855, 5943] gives 8.24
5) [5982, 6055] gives 8.55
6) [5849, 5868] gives 8.64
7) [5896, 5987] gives 8.55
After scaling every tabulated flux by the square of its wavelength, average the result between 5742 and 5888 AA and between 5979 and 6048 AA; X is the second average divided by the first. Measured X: 1.1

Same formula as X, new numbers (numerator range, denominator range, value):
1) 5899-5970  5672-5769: 1.07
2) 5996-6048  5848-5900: 1.12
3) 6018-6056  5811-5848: 1.02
